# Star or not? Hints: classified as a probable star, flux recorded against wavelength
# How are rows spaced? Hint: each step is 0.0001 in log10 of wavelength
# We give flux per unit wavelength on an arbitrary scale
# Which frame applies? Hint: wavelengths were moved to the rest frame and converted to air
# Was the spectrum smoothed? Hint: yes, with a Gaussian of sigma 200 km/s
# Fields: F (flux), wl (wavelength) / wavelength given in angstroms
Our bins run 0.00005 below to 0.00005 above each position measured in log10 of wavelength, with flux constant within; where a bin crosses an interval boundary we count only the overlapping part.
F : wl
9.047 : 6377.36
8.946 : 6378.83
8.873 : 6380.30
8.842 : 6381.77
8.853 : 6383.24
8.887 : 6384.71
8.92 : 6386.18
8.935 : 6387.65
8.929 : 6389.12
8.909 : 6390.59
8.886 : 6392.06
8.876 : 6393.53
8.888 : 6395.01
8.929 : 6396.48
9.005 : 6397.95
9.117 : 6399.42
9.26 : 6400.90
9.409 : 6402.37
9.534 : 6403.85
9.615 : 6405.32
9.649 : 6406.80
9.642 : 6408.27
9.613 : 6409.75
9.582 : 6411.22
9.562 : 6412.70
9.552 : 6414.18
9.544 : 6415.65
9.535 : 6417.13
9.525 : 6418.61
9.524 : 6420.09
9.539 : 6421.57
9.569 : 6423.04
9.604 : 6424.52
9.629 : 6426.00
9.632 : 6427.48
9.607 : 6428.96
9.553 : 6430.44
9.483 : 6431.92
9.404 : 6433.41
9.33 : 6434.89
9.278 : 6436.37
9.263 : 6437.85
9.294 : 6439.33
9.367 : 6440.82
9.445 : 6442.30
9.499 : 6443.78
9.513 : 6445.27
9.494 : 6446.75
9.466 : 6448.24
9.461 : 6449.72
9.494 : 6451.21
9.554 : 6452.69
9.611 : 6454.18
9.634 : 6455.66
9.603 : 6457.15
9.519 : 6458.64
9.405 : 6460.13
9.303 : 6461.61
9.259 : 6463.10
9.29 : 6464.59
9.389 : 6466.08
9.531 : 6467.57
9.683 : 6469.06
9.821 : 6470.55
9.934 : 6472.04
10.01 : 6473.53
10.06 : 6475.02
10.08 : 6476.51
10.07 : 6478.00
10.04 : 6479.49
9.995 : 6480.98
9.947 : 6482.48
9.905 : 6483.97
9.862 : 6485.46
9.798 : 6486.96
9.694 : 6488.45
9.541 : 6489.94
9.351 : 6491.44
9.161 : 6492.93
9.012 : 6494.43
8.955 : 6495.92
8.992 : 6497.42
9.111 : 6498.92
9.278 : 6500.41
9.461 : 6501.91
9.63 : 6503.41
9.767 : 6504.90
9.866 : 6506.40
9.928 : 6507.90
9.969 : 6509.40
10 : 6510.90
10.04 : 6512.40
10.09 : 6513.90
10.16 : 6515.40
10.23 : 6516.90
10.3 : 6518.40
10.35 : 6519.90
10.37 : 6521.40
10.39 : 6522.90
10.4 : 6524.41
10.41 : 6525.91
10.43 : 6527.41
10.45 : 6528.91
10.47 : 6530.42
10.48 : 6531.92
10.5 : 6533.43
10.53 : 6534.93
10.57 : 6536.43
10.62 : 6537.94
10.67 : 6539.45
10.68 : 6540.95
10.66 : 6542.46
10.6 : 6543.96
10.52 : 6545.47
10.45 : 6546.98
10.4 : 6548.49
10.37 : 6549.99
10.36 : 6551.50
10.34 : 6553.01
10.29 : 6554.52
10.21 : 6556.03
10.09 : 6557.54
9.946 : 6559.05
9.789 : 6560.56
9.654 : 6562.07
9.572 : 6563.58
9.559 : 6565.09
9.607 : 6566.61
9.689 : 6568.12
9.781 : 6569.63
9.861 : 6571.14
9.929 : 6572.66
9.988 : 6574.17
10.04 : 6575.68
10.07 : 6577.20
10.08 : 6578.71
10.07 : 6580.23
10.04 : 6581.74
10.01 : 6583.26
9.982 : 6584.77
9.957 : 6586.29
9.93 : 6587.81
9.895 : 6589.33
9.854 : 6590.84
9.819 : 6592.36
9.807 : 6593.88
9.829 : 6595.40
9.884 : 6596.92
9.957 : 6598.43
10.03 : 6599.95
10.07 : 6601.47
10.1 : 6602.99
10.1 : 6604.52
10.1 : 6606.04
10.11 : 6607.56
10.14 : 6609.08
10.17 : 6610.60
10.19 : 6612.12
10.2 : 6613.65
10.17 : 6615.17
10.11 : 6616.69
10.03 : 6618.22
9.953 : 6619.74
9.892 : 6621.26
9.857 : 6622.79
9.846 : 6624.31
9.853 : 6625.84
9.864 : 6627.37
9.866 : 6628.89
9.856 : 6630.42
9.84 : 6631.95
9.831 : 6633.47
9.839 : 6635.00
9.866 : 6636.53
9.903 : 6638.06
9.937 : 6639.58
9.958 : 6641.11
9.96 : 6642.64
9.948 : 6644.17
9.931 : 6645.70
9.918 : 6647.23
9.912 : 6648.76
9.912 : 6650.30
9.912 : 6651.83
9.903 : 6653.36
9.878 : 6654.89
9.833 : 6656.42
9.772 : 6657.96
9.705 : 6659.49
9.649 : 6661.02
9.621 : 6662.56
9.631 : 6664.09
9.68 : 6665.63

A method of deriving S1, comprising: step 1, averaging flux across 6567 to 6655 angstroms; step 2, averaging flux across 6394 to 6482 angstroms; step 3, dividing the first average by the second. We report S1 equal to 1.04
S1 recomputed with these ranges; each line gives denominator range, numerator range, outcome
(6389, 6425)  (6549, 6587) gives 1.07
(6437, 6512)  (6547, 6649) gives 1.04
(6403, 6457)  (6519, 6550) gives 1.10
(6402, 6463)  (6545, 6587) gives 1.05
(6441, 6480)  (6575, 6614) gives 1.04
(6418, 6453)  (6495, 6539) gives 1.06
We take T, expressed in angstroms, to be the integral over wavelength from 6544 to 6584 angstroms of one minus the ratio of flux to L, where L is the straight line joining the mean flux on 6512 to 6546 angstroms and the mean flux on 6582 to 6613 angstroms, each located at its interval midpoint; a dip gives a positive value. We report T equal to 0.7 angstroms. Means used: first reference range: 10.4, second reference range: 10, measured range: 10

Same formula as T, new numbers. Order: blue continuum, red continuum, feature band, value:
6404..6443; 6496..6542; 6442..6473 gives 0.7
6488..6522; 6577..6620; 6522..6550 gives -2.0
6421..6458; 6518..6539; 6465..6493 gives 0.4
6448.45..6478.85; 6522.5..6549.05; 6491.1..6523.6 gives 1.3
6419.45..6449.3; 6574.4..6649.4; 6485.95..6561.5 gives -2.7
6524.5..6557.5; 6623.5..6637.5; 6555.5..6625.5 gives 1.2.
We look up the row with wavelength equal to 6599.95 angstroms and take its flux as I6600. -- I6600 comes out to 10.03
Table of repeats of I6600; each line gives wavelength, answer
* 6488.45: 9.694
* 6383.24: 8.853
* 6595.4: 9.829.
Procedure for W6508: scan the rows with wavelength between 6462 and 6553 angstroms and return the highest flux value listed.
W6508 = 10.68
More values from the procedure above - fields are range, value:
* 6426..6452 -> 9.632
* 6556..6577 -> 10.21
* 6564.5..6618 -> 10.2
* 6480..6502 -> 9.995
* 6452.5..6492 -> 10.08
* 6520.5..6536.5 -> 10.57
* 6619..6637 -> 9.953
